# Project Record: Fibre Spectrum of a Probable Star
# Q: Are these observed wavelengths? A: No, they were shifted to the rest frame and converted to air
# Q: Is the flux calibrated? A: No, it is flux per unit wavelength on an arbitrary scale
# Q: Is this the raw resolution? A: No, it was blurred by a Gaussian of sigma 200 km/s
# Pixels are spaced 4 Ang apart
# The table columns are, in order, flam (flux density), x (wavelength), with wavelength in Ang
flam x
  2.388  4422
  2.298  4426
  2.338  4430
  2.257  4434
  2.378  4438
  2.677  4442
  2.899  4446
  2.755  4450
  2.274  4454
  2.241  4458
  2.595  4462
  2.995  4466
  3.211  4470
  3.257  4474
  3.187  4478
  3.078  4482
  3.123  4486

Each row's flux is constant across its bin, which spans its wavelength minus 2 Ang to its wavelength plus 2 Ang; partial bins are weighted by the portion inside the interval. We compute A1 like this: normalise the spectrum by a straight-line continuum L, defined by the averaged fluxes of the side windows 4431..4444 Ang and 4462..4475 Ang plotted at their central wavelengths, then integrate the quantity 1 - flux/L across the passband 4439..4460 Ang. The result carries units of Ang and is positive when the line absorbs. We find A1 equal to 0.8 Ang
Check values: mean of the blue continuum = 2.43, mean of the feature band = 2.56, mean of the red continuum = 3.06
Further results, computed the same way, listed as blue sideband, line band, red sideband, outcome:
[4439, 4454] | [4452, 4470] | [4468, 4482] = 2.2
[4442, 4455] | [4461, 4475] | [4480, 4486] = -0.5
